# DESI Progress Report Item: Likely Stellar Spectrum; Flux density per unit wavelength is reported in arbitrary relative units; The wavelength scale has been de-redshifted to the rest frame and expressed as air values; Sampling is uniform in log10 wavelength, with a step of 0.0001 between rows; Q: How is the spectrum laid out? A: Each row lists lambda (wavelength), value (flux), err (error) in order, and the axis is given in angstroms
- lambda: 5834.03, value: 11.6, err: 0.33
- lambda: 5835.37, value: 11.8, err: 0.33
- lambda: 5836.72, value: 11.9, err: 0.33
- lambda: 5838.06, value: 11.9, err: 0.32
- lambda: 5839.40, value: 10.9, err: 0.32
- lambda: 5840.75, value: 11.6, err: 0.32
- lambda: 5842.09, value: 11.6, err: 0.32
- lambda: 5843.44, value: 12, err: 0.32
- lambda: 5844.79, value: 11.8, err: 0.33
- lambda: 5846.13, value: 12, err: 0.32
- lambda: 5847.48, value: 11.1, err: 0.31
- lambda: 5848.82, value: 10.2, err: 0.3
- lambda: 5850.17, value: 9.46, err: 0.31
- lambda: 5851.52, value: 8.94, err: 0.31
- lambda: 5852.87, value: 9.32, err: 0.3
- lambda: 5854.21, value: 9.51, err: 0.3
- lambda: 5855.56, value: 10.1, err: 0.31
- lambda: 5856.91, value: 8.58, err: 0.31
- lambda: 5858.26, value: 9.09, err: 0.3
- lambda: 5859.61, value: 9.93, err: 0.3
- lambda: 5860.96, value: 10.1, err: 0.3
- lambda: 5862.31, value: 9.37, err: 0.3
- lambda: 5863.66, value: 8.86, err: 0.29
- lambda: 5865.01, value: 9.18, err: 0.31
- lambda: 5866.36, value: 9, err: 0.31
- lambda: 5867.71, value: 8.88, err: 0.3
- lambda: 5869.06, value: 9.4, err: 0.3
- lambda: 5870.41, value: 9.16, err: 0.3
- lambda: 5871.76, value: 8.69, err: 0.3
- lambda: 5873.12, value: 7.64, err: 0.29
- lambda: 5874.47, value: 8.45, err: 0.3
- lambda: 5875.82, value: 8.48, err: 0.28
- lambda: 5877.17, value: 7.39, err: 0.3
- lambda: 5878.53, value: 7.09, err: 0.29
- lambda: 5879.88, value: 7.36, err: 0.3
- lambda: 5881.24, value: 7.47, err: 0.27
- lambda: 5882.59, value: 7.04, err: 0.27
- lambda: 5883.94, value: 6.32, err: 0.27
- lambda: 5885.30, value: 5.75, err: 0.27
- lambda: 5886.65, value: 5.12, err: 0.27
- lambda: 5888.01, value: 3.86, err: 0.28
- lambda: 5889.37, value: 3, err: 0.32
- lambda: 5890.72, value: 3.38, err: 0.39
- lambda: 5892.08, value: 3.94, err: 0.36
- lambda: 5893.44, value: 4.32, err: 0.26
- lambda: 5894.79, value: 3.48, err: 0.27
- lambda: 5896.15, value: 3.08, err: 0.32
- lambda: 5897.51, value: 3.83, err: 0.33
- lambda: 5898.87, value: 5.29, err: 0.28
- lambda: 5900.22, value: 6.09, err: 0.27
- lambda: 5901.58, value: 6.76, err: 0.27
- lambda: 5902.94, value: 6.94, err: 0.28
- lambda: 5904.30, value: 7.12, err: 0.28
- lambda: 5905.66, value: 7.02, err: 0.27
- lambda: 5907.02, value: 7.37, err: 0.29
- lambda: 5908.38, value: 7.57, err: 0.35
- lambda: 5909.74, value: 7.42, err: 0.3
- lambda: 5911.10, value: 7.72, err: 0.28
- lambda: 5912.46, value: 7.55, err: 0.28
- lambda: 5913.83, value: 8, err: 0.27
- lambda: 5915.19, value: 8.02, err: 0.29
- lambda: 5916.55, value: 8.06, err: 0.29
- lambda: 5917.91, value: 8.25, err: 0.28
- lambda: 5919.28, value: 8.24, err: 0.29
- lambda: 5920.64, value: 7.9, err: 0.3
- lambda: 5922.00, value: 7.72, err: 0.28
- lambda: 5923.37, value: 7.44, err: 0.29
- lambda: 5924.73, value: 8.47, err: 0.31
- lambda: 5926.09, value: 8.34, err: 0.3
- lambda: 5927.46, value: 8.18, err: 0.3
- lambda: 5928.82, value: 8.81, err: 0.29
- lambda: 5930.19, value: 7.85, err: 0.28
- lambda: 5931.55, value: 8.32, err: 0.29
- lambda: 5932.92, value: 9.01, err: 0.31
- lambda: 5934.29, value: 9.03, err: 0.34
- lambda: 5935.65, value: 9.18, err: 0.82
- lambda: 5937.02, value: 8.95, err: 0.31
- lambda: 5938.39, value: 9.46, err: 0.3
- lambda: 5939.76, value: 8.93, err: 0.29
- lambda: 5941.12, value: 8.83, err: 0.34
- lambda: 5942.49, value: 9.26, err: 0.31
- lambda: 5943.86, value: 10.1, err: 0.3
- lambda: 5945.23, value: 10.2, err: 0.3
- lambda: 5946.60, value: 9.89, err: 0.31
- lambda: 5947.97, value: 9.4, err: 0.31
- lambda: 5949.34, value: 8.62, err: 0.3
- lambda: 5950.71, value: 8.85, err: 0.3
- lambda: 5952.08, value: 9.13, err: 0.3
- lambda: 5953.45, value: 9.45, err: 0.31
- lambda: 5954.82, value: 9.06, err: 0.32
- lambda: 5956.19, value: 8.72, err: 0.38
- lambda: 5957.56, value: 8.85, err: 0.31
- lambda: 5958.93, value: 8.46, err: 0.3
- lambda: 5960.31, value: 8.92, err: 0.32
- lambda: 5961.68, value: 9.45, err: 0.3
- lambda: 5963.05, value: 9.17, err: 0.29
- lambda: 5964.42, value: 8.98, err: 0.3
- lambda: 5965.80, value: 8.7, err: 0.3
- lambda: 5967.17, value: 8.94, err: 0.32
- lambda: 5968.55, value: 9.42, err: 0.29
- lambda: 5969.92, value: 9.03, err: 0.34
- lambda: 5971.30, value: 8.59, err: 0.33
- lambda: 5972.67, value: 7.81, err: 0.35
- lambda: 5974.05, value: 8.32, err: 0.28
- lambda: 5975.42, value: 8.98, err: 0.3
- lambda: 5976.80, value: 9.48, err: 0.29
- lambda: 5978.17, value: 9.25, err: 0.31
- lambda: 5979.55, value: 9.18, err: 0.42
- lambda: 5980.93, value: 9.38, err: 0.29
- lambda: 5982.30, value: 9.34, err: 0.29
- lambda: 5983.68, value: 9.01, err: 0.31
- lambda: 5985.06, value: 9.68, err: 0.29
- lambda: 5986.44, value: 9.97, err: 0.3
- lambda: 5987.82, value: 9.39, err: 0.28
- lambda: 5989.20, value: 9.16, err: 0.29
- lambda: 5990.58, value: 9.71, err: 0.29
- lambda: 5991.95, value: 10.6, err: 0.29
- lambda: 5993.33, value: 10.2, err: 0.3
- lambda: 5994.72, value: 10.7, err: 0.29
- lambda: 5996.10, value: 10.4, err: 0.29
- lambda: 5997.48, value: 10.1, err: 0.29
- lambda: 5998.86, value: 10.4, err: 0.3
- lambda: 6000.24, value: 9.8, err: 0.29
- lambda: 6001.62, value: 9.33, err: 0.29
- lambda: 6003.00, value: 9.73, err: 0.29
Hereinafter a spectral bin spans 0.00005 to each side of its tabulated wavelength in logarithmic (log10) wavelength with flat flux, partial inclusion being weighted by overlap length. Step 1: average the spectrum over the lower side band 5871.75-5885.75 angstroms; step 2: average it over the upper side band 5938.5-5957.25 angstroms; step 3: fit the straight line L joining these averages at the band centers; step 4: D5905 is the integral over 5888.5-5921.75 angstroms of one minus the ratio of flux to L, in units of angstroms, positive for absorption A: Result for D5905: 7.7 angstroms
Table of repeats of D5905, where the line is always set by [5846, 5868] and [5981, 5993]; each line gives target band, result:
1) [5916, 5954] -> 3.25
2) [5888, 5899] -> 6.73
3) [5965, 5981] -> 1.18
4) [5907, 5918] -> 2.09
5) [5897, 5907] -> 3.46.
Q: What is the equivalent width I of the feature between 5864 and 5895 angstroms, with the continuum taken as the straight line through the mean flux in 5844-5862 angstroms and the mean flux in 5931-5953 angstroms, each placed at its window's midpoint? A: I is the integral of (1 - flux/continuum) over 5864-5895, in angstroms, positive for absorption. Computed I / 9.5 angstroms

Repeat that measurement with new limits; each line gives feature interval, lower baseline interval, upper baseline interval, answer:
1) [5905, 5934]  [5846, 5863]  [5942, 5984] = 4.3 angstroms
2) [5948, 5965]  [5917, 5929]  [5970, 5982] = -0.7 angstroms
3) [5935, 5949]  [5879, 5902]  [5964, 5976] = -3.7 angstroms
